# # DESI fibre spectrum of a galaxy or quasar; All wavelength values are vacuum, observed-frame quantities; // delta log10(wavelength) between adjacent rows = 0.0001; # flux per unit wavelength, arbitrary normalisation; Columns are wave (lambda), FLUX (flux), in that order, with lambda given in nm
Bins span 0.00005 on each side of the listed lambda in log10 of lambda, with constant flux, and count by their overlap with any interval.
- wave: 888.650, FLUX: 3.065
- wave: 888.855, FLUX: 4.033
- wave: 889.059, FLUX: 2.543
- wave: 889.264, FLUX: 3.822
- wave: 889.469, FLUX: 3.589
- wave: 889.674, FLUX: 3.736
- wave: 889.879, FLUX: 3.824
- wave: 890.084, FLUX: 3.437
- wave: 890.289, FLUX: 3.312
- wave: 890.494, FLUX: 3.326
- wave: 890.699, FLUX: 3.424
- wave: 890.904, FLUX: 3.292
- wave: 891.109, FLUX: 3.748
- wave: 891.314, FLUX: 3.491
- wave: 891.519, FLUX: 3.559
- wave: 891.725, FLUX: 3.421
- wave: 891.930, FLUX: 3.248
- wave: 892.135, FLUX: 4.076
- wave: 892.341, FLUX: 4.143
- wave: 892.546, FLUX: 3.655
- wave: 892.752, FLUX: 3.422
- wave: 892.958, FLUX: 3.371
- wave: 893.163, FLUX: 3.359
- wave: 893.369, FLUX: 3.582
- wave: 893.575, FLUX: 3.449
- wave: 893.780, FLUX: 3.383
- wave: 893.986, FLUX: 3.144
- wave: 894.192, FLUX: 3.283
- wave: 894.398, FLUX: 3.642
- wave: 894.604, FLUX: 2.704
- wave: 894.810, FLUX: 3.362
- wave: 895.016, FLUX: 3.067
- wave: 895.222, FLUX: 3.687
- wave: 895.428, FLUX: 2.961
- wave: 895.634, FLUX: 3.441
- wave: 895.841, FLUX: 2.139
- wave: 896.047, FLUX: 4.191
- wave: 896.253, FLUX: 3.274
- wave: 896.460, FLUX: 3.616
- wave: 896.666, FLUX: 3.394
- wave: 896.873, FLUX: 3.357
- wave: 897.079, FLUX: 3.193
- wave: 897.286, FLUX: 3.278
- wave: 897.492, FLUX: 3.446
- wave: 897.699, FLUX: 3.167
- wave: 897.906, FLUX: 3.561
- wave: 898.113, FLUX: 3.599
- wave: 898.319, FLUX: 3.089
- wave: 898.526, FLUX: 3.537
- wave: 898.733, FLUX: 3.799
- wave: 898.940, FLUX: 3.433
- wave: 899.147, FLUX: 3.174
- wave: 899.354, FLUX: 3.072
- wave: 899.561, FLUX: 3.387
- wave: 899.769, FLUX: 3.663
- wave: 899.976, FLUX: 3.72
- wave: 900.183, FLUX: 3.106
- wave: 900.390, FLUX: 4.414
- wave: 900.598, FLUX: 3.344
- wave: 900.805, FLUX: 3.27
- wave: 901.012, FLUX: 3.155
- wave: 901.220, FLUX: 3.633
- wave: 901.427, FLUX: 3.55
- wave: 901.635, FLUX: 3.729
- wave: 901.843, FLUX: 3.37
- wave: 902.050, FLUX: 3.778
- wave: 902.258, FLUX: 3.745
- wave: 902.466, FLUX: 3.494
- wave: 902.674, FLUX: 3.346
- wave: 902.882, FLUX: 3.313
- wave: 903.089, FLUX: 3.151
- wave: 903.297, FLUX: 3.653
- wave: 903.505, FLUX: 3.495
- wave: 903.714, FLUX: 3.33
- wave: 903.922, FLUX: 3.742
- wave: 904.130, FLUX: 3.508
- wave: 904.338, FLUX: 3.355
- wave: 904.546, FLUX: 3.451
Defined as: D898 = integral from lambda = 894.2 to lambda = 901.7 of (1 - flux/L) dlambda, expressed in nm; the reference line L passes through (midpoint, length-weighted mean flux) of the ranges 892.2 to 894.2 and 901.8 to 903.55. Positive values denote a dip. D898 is 0.221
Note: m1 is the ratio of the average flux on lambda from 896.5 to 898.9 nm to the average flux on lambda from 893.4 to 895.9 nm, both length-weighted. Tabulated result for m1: 1.06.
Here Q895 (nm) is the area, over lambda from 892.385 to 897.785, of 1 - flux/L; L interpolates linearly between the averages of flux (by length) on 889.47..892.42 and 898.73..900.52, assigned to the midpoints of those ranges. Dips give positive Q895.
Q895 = 0.310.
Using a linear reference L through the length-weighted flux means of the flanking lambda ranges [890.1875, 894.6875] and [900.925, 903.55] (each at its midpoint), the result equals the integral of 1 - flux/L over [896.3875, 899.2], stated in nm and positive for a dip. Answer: 0.06 nm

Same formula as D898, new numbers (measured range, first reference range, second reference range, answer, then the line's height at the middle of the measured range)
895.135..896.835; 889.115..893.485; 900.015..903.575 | 0.09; 3.53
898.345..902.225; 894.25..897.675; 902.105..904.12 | -0.11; 3.41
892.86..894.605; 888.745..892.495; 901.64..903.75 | 0.09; 3.54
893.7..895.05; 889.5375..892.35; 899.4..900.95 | 0.12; 3.55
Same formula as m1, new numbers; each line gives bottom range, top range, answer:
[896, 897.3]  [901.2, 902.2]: 1.05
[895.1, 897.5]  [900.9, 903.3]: 1.05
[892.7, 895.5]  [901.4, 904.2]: 1.06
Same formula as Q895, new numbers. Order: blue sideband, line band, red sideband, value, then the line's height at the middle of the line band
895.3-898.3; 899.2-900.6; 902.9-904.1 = -0.06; 3.39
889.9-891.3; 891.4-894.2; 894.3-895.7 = -0.13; 3.36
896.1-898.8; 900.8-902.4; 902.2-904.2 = -0.04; 3.46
